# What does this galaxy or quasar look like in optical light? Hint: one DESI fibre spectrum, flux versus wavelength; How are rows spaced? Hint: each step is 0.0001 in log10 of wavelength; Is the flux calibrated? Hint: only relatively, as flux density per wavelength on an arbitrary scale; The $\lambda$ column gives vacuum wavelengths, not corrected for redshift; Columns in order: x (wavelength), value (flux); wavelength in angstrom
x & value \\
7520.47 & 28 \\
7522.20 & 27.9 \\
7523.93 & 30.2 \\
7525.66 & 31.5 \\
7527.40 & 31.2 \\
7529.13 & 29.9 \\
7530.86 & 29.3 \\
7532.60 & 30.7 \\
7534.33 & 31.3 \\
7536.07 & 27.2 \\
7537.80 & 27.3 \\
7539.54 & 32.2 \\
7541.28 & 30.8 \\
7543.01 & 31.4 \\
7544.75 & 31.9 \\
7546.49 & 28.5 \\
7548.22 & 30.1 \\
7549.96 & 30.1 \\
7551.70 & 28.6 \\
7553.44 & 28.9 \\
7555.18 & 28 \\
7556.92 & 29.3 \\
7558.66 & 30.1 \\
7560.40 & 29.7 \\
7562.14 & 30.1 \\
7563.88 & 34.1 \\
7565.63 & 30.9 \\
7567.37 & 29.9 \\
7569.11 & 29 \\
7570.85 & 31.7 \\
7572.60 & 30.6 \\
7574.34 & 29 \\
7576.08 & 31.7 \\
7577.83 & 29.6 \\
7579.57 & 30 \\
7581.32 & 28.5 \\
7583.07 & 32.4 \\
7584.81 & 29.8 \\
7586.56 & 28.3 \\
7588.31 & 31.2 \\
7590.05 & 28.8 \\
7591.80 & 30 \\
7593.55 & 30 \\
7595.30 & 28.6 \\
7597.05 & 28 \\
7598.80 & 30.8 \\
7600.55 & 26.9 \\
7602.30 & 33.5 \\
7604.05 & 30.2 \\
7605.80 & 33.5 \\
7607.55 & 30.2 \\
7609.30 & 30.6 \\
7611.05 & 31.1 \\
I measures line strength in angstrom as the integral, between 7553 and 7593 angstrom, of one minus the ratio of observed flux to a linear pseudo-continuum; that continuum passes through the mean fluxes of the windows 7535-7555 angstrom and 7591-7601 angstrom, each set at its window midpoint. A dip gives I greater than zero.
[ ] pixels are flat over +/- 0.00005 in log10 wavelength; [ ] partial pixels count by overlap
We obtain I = -1.0 angstrom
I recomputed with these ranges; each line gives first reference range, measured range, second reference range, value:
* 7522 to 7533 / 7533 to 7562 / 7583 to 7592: 0.4 angstrom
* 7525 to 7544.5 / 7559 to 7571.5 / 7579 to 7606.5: -0.2 angstrom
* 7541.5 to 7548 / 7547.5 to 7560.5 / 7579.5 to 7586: 0.5 angstrom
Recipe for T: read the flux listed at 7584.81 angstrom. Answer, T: 29.8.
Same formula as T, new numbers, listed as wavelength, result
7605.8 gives 33.5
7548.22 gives 30.1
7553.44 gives 28.9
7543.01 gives 31.4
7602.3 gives 33.5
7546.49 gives 28.5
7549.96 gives 30.1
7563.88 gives 34.1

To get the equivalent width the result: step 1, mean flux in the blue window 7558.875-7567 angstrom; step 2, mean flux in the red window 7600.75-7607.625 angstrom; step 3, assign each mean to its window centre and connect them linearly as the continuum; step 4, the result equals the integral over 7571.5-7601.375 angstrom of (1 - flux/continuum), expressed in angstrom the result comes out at 1.6 angstrom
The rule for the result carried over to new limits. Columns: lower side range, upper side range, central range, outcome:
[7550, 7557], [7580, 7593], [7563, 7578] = -0.7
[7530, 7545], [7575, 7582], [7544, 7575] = 0.0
